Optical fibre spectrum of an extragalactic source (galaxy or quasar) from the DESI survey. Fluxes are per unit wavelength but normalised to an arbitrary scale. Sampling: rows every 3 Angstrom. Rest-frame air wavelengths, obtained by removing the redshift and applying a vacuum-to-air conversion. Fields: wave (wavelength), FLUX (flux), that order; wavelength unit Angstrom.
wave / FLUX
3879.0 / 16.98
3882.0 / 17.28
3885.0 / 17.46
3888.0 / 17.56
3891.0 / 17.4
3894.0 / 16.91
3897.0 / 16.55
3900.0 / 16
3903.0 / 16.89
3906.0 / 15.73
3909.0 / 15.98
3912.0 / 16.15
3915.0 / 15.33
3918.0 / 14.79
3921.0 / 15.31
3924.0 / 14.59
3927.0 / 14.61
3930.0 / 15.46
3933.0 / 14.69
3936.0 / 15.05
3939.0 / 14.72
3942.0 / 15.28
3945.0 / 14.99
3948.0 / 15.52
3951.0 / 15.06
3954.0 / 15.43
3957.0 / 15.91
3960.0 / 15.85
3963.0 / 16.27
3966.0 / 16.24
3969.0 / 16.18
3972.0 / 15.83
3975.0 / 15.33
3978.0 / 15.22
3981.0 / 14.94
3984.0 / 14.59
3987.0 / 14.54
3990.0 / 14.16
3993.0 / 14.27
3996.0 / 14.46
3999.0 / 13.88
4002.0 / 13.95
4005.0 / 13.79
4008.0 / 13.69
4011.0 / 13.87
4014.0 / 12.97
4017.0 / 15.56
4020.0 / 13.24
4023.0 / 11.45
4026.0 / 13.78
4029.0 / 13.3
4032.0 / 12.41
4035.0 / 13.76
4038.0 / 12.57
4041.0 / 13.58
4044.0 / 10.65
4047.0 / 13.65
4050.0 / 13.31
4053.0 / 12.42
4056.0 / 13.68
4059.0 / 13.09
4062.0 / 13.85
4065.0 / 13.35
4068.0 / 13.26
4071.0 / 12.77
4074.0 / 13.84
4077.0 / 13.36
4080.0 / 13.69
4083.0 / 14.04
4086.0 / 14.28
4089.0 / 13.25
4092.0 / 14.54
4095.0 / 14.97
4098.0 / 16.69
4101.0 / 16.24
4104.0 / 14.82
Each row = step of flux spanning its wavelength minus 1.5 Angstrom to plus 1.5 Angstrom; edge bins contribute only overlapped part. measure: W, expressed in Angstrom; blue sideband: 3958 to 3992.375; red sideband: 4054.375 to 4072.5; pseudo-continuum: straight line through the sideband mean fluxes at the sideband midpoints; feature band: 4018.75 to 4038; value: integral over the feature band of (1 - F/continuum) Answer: 1.6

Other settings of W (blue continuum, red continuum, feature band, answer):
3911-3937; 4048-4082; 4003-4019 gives 0.1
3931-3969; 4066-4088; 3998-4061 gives 4.5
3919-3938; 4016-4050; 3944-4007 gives -4.3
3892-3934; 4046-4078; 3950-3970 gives -1.2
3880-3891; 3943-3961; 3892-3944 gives 2.9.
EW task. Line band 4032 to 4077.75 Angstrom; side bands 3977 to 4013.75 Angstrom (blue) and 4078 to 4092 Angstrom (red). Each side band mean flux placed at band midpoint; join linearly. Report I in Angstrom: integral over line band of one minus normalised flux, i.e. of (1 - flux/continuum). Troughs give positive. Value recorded 2.9 Angstrom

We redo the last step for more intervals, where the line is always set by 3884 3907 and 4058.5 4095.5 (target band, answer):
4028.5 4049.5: 2.2 Angstrom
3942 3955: 0.5 Angstrom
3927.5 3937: 0.7 Angstrom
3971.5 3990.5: 0.5 Angstrom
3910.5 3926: 1.1 Angstrom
